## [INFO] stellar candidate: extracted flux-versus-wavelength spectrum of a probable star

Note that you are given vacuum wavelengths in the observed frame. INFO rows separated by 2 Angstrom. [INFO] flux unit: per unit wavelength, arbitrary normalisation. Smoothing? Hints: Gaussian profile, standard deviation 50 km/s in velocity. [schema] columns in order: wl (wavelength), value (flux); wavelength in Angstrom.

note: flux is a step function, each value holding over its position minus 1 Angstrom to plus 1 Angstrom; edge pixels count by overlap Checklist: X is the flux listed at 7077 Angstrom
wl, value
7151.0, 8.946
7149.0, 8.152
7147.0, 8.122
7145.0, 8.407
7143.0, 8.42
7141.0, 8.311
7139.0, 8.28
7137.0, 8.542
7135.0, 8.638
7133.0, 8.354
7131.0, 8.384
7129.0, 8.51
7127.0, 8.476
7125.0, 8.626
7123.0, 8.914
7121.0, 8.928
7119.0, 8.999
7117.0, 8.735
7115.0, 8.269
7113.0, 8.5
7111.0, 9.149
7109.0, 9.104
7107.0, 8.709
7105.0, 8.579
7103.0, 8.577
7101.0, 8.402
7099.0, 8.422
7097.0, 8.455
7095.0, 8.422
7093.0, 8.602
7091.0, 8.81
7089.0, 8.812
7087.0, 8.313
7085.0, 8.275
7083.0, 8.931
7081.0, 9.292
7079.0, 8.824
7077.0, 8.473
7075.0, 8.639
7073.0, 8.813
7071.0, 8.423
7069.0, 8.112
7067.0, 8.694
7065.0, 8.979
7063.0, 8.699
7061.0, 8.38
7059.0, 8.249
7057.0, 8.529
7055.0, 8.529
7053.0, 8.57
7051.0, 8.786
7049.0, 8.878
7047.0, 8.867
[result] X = 8.473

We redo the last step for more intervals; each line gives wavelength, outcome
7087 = 8.313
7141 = 8.311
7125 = 8.626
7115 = 8.269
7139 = 8.28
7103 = 8.577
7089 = 8.812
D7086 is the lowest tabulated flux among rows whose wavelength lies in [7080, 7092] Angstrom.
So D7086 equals 8.275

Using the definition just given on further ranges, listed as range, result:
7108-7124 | 8.269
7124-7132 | 8.384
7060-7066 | 8.38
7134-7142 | 8.28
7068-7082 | 8.112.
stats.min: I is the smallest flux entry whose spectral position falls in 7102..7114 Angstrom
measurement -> 8.5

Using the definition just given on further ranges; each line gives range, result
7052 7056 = 8.529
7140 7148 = 8.122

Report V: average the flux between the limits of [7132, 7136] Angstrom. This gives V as 8.5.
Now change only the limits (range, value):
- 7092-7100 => 8.48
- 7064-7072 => 8.55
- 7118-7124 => 8.95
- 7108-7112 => 9.13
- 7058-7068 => 8.6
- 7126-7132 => 8.46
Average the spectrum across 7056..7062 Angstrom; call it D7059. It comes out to 8.39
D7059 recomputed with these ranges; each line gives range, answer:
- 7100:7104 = 8.49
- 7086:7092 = 8.65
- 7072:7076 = 8.73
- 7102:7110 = 8.74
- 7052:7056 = 8.55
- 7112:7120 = 8.63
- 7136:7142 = 8.38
